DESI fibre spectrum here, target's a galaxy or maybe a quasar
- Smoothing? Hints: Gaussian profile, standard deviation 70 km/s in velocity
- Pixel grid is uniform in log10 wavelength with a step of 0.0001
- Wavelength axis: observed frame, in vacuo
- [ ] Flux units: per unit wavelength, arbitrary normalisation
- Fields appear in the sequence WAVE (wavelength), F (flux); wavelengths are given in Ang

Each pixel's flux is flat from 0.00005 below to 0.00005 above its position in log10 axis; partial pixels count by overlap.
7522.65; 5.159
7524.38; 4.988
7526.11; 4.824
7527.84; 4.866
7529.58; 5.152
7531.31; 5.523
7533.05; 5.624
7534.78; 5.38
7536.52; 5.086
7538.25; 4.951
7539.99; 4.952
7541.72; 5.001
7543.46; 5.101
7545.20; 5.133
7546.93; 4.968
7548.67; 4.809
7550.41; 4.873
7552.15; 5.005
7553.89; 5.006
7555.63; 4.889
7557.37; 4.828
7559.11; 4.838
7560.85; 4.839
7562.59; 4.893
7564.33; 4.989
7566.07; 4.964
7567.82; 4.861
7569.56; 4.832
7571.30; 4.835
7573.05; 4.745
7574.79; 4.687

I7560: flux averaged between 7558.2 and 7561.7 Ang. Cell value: 4.84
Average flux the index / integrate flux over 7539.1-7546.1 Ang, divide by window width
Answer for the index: 5.05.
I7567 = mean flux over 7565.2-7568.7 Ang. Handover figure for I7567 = 4.91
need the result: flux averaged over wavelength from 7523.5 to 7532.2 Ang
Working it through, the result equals 5.07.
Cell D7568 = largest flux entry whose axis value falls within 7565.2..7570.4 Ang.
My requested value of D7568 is 4.964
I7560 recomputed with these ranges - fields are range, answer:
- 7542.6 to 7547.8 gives 5.07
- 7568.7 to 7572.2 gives 4.83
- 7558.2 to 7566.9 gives 4.91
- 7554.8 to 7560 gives 4.85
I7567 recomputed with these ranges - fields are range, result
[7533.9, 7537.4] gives 5.24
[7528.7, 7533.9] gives 5.42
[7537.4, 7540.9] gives 4.96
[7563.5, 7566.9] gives 4.98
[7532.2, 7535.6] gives 5.51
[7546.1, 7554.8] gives 4.93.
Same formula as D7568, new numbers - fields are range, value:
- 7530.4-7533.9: 5.624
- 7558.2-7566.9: 4.989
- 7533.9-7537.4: 5.38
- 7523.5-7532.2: 5.523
